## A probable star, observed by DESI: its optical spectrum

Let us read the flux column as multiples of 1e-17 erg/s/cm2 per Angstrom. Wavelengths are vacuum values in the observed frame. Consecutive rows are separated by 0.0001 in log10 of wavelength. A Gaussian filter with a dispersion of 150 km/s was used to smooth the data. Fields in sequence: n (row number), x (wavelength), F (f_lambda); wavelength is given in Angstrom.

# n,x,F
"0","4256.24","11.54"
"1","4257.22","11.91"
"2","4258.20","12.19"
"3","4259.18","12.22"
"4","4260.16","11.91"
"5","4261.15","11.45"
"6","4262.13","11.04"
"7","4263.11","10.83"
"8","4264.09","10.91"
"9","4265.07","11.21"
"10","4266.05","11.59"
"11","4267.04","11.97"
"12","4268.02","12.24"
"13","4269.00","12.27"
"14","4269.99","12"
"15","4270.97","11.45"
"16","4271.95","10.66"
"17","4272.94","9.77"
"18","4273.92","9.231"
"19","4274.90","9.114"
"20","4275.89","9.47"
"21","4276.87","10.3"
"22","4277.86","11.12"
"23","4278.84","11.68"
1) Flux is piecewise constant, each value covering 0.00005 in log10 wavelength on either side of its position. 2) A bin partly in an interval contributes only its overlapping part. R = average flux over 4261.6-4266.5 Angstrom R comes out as 11.1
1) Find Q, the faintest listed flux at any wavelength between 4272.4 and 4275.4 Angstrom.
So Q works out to 9.114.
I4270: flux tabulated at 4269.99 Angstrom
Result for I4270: 12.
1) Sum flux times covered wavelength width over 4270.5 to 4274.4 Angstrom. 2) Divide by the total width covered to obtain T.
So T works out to 10.3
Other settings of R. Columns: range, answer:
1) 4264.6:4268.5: 11.7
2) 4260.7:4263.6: 11.1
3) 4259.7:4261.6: 11.6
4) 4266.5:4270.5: 12.1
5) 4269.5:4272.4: 11.4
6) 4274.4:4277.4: 9.64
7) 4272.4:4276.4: 9.42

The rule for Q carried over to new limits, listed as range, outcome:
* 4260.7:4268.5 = 10.83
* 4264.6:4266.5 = 11.21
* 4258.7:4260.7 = 11.91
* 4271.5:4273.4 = 9.77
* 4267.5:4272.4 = 10.66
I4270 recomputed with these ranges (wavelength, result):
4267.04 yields 11.97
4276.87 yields 10.3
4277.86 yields 11.12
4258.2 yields 12.19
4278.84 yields 11.68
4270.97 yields 11.45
